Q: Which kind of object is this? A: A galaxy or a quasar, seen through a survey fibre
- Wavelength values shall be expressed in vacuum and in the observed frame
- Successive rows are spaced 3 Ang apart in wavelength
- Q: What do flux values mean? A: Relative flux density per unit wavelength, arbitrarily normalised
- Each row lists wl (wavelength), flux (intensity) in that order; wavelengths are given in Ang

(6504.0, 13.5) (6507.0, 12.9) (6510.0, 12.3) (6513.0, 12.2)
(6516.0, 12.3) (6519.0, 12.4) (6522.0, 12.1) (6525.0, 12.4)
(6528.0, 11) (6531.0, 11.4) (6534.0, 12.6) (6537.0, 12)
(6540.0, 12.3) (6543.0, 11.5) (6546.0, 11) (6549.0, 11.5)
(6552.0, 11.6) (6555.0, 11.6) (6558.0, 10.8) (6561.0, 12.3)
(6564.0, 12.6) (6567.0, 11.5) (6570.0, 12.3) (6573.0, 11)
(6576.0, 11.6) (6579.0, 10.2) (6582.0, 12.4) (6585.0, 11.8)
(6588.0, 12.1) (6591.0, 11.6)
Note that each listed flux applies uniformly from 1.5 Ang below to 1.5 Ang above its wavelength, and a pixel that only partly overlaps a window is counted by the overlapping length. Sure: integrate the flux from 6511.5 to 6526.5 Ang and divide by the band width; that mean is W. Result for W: 12.3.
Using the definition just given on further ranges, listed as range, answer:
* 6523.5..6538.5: 11.9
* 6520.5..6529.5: 11.8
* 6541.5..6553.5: 11.4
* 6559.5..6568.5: 12.1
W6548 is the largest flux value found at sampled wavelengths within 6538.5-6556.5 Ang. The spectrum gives 12.3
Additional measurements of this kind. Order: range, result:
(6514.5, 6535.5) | 12.6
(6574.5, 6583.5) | 12.4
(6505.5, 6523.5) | 12.9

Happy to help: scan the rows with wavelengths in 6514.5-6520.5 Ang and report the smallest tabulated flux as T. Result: 12.3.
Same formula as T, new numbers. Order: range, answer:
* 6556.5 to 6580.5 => 10.2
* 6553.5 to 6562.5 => 10.8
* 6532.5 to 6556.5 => 11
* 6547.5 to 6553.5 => 11.5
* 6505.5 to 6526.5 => 12.1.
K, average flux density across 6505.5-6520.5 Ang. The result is 12.4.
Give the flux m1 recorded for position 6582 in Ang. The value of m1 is 12.4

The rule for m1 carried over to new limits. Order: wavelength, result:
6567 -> 11.5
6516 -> 12.3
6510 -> 12.3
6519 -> 12.4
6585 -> 11.8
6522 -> 12.1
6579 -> 10.2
